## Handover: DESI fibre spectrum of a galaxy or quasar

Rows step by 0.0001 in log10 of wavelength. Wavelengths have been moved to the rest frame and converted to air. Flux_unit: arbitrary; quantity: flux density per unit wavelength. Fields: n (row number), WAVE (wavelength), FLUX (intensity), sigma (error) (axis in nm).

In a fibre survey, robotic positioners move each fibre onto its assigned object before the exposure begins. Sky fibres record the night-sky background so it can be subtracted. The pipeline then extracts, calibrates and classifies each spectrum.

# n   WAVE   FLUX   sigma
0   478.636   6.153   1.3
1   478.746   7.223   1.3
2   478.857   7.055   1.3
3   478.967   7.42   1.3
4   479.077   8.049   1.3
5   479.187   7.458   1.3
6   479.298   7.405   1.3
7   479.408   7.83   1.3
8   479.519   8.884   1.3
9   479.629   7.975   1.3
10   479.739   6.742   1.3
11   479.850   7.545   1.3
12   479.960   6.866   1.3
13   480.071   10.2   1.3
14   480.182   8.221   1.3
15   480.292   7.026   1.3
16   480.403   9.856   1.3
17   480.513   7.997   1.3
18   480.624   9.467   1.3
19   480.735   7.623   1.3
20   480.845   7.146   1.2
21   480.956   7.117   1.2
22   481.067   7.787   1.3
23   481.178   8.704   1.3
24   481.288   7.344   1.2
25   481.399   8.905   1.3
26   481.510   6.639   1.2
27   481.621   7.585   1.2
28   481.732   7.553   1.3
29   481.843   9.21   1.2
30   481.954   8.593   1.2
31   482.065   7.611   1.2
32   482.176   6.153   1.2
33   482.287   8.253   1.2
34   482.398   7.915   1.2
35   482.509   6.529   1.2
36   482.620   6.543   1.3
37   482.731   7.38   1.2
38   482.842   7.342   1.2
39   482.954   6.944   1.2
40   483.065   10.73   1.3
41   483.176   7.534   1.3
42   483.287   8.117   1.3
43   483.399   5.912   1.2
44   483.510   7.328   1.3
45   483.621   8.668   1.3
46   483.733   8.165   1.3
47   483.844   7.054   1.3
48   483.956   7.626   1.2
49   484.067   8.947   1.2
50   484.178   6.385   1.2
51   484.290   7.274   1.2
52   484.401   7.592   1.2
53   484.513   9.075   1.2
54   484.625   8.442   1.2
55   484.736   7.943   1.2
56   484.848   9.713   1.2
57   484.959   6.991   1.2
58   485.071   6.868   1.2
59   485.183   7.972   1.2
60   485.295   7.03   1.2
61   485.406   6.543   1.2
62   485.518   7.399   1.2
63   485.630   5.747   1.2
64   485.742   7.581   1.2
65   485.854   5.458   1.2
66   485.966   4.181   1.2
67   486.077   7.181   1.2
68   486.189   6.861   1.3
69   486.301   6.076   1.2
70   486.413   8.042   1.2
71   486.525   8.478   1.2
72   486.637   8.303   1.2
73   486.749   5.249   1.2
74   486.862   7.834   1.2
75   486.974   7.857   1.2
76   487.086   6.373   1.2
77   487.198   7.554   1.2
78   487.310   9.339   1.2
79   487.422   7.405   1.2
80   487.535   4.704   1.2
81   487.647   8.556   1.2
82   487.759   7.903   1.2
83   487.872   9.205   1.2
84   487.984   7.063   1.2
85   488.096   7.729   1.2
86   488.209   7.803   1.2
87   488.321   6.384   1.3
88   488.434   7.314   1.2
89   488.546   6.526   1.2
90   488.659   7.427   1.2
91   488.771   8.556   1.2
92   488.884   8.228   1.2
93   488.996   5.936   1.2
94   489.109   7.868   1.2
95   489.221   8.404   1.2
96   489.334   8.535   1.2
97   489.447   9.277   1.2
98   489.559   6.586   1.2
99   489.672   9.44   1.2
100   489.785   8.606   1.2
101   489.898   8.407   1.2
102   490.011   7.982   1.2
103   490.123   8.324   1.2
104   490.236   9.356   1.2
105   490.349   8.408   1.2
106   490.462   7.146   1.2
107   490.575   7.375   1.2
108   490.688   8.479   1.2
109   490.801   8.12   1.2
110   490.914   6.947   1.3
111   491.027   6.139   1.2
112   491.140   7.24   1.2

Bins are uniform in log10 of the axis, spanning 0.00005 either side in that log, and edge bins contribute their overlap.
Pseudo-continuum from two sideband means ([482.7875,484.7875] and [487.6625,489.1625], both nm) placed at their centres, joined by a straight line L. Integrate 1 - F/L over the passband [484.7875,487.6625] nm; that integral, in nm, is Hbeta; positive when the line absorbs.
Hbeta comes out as 0.22 nm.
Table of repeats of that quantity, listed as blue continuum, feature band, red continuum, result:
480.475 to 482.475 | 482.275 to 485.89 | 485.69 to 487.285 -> -0.074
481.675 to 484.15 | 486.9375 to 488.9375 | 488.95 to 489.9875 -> 0.121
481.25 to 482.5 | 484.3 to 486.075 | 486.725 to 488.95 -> 0.086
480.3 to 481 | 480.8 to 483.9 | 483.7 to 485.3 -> 0.127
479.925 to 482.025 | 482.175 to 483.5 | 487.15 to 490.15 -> 0.089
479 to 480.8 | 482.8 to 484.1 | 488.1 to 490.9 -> 0.026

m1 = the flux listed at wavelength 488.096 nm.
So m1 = 7.729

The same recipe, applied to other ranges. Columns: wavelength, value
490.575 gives 7.375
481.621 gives 7.585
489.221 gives 8.404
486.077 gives 7.181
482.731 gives 7.38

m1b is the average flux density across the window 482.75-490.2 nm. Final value 7.58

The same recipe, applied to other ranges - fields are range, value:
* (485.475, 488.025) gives 7.14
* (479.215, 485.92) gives 7.71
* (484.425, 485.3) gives 8.04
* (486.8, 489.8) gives 7.7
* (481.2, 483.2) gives 7.73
